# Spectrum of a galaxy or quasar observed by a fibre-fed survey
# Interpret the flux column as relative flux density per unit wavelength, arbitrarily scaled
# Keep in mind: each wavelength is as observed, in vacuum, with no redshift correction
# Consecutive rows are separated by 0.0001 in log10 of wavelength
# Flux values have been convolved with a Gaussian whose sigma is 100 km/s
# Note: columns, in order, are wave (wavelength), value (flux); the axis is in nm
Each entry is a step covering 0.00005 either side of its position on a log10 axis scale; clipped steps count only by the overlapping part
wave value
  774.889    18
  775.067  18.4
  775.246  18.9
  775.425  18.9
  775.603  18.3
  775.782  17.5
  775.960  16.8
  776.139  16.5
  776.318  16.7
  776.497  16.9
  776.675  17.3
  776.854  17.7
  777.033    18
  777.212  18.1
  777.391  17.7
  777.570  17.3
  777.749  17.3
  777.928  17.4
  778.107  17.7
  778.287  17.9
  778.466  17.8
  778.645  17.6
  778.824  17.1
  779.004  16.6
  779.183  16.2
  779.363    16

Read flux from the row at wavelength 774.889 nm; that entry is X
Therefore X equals 18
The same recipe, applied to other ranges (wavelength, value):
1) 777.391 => 17.7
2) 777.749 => 17.3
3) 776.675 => 17.3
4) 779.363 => 16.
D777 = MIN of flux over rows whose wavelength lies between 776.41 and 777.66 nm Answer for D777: 16.9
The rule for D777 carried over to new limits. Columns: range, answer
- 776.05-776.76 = 16.5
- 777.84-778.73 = 17.4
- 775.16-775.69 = 18.3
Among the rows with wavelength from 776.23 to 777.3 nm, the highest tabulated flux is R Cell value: 18.1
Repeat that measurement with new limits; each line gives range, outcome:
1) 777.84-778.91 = 17.9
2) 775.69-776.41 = 17.5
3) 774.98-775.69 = 18.9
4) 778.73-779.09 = 17.1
